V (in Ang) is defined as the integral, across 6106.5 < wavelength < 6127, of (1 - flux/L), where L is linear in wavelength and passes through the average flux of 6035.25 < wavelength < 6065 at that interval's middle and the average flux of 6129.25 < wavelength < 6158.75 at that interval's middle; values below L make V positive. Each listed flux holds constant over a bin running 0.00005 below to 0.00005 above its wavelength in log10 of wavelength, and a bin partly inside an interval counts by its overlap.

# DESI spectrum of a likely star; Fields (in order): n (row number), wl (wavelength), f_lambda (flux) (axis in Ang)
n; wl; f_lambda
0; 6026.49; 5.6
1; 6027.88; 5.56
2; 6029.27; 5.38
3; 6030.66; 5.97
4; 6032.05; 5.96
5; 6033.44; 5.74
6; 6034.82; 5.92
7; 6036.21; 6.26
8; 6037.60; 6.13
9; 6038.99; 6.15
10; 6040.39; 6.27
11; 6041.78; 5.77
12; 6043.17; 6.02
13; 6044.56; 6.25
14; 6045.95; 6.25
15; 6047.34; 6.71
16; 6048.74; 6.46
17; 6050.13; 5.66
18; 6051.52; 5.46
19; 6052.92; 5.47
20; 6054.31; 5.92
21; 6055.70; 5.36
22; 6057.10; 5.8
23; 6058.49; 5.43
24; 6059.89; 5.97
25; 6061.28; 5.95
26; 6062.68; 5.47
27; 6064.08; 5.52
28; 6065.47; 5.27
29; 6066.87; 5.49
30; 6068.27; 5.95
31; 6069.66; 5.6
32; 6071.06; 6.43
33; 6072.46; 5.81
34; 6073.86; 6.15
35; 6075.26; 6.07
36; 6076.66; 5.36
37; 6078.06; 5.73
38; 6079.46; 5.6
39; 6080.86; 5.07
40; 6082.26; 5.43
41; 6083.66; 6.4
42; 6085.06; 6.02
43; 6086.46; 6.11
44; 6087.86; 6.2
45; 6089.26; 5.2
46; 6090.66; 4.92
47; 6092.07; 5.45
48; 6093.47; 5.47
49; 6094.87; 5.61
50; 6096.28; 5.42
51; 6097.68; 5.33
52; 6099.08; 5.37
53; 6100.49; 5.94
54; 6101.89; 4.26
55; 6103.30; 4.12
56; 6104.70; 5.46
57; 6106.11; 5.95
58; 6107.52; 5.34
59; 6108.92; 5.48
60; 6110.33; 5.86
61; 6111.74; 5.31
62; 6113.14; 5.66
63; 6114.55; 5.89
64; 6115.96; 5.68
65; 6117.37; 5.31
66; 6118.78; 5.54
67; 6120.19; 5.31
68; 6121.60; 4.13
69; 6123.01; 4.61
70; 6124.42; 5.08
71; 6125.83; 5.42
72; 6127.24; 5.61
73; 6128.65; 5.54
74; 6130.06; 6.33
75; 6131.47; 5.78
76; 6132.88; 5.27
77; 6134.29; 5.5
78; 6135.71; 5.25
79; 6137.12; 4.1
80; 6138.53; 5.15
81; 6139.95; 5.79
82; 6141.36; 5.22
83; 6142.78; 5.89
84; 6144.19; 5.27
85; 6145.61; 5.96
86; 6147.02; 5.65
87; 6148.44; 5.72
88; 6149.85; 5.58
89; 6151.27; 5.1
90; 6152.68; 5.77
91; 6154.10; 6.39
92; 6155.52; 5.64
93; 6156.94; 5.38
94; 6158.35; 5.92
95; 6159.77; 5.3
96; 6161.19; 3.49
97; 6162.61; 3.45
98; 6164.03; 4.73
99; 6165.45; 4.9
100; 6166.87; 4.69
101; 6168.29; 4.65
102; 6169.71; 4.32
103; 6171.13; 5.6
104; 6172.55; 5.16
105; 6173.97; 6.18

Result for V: 1.1 Ang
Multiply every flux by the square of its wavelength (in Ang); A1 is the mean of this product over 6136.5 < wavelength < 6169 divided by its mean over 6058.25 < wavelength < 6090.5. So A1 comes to 0.9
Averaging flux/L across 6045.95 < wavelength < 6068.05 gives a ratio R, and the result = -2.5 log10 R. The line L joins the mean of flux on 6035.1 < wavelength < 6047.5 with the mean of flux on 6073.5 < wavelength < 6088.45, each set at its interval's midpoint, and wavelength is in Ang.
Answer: 0.05 mag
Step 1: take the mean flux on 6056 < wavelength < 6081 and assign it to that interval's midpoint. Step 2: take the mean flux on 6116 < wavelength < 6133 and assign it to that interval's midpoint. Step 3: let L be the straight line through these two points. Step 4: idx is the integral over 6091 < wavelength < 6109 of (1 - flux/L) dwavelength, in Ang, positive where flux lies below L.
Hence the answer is 0.6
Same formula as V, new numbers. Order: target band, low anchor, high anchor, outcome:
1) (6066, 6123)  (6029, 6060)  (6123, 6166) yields 1.1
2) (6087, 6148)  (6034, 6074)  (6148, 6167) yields 0.5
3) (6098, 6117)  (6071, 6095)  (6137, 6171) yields 0.4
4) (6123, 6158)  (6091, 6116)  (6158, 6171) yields -4.2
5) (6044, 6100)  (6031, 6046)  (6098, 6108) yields -1.2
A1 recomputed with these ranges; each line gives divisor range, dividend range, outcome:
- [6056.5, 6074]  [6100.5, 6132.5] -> 0.95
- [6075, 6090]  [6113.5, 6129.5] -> 0.94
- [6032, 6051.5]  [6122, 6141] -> 0.90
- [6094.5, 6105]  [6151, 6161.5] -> 1.08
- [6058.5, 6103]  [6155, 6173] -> 0.89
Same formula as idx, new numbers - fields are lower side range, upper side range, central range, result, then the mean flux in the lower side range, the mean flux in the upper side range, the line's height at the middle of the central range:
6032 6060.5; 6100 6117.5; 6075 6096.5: -0.1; 5.95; 5.4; 5.6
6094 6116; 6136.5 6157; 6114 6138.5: 0.7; 5.41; 5.52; 5.46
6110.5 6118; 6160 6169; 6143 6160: -3.5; 5.59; 4.37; 4.69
